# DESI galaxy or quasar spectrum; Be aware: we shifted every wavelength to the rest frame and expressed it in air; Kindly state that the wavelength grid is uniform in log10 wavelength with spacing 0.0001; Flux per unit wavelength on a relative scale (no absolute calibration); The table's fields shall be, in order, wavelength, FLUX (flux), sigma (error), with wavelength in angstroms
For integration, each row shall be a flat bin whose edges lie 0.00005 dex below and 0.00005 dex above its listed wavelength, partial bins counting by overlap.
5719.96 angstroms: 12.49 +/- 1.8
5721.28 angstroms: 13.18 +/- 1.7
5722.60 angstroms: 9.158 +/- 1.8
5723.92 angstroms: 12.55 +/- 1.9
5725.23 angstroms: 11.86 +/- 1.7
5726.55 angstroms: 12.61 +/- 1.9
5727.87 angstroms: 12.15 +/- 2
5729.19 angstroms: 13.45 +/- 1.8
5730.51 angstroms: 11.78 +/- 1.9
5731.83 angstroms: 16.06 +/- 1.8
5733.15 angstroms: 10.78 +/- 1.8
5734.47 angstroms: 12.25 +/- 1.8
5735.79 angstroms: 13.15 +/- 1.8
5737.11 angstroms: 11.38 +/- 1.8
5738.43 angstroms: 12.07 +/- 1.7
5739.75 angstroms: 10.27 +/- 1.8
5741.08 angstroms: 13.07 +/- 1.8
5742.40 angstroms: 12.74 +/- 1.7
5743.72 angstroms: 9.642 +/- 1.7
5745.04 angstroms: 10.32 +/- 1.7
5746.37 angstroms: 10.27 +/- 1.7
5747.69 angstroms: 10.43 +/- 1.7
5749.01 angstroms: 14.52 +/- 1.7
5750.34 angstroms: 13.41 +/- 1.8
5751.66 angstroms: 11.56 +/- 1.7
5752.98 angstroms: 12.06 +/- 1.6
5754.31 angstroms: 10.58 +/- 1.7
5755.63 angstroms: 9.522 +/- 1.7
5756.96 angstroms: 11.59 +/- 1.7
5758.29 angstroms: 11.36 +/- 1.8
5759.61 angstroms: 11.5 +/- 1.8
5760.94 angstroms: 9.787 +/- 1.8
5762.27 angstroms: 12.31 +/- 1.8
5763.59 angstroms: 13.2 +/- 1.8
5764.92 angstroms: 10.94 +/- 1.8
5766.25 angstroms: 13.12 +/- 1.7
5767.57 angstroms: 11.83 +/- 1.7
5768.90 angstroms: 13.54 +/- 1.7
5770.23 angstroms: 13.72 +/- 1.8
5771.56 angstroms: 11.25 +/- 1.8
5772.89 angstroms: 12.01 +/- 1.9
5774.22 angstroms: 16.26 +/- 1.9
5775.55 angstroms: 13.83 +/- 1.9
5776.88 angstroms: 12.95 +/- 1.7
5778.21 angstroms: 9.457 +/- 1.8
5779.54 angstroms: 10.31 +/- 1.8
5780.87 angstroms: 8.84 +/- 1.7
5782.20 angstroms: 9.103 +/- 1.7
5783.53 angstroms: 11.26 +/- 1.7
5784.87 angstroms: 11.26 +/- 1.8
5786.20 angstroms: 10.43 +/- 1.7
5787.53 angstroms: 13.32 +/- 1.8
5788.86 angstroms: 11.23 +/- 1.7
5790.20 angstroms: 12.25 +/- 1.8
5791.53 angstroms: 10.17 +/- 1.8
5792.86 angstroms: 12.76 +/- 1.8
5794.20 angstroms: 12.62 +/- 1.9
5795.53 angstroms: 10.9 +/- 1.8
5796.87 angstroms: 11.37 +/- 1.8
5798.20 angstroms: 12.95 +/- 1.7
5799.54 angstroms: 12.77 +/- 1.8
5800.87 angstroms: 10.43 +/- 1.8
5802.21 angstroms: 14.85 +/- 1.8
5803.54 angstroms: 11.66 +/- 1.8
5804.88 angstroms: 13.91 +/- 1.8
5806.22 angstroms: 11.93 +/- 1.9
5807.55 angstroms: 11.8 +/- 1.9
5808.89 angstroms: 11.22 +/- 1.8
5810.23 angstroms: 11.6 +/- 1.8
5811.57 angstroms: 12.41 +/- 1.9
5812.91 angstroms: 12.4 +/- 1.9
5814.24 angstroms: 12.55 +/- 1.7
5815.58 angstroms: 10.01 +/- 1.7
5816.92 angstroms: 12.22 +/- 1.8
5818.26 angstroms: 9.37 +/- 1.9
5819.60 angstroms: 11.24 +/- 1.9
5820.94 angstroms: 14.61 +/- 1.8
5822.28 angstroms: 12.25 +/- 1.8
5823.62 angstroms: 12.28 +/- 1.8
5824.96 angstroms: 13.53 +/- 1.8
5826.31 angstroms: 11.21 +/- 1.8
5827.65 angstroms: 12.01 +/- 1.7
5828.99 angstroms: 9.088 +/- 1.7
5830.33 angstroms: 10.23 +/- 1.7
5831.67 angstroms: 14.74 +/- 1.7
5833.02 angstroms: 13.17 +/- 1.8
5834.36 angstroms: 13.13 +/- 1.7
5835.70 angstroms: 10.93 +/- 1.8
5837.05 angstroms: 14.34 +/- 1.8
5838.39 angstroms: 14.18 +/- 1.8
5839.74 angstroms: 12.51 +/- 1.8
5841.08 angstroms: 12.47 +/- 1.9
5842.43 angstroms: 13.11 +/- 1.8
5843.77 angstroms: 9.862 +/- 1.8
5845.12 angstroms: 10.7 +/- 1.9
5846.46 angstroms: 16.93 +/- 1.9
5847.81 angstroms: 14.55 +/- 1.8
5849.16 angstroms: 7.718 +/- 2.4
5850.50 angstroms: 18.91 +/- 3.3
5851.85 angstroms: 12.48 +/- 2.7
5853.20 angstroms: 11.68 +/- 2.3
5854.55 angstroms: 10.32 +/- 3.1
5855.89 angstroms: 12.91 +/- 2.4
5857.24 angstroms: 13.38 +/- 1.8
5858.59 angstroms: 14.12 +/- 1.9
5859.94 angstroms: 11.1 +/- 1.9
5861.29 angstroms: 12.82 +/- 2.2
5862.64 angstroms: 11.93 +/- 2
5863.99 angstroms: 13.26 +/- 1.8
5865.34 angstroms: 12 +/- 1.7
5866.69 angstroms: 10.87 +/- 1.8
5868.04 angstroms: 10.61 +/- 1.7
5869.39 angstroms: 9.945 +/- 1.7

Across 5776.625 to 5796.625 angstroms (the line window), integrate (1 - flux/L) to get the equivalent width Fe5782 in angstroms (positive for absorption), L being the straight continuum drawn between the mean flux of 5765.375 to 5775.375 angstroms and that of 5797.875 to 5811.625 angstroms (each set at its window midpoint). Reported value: 2.54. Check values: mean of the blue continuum 13.1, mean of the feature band 11.1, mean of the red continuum 12.3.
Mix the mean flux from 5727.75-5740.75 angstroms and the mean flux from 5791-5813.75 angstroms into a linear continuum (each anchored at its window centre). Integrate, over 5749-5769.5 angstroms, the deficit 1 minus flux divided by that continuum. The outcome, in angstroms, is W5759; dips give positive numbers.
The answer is 0.7 angstroms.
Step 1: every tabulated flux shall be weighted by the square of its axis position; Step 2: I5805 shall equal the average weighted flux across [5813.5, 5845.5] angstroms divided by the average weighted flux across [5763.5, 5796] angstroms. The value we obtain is 1.04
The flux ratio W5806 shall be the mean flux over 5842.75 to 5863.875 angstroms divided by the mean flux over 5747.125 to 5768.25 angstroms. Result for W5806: 1.08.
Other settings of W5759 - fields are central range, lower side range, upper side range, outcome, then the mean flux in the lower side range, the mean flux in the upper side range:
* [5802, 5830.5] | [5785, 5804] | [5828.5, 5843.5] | 0.8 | 12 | 12.5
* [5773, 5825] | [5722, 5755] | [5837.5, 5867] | 1.8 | 11.9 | 12.7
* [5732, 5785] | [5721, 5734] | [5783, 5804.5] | 1.8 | 12.3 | 11.9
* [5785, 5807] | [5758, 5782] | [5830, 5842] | 0.5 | 12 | 12.9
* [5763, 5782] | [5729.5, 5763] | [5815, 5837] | -0.6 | 11.7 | 12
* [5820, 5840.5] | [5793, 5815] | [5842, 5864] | -0.1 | 12.2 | 12.7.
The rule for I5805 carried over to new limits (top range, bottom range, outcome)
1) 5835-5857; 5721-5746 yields 1.11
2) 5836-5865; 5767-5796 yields 1.11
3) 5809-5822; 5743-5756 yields 1.07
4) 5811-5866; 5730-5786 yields 1.08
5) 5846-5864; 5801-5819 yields 1.10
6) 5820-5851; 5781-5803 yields 1.10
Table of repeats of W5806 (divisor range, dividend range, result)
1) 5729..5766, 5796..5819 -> 1.02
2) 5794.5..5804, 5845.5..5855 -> 1.09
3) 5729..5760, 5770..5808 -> 1.01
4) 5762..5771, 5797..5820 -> 0.94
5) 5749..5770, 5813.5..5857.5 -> 1.04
